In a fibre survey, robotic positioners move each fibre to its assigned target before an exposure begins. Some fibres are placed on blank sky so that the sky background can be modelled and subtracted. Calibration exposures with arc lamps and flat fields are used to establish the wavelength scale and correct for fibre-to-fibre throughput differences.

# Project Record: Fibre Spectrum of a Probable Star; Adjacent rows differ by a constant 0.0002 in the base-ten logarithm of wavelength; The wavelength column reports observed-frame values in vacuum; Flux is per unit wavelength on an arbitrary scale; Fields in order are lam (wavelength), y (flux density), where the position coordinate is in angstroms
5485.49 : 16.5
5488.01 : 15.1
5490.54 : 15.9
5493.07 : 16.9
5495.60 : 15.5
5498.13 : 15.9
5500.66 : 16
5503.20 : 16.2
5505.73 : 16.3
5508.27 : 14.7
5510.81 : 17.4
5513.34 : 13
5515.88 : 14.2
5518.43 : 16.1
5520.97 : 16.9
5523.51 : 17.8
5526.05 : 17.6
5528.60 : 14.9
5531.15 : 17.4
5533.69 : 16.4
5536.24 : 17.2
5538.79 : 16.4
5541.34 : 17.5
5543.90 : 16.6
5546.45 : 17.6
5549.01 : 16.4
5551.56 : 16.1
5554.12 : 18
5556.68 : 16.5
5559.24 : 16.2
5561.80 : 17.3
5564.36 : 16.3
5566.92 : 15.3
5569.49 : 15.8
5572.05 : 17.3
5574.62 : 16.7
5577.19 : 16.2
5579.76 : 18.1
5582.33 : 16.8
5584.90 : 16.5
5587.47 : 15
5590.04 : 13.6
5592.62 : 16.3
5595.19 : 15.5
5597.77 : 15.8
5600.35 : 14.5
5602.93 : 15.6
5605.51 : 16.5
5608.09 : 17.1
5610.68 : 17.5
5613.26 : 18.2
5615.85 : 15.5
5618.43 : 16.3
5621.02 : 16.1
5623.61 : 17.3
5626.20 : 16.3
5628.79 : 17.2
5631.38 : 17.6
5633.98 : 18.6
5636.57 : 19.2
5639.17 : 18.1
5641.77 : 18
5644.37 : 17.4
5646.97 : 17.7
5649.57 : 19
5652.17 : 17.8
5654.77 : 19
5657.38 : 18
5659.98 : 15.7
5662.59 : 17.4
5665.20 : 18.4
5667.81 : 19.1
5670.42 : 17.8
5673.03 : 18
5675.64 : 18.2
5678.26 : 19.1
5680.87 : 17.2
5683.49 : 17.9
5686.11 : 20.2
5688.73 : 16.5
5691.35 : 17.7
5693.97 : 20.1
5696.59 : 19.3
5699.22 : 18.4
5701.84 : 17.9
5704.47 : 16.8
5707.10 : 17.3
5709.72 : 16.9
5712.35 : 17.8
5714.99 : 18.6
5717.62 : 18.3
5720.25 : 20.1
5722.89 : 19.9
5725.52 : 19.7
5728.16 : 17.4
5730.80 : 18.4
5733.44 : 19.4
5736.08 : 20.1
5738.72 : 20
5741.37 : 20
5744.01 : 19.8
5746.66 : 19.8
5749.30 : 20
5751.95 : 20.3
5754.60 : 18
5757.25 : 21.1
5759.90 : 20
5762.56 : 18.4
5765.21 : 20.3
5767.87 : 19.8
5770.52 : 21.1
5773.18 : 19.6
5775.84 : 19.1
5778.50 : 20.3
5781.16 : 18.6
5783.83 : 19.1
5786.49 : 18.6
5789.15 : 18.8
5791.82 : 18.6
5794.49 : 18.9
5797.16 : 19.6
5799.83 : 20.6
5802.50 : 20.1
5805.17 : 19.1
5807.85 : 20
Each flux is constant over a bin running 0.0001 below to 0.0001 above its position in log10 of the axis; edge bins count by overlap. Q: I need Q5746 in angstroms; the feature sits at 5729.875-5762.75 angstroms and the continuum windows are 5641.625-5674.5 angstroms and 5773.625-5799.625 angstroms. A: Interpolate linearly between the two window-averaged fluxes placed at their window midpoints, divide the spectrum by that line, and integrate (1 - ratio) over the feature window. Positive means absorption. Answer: -1.6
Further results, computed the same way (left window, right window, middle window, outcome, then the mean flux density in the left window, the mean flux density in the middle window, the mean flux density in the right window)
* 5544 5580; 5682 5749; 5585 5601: 1.7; 16.7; 15.2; 18.7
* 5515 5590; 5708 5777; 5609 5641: 0.5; 16.6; 17.3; 19.4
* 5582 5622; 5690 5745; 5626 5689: -2.5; 16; 18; 18.8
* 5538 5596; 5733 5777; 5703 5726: 0.9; 16.4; 18.3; 19.8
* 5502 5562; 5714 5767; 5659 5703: 1.0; 16.4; 18.2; 19.5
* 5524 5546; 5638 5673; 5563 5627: 4.2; 16.8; 16.2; 18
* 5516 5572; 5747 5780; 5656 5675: 0.6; 16.6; 17.8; 19.8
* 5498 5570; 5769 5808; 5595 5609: 1.1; 16.4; 15.8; 19.5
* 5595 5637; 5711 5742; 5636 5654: -0.8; 16.7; 18.2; 19.1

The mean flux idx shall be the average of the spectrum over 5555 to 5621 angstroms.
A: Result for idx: 16.3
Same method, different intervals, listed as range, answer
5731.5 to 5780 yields 19.8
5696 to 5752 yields 18.9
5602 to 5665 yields 17.4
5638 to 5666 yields 17.9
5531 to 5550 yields 16.9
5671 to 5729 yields 18.3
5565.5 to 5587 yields 16.5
